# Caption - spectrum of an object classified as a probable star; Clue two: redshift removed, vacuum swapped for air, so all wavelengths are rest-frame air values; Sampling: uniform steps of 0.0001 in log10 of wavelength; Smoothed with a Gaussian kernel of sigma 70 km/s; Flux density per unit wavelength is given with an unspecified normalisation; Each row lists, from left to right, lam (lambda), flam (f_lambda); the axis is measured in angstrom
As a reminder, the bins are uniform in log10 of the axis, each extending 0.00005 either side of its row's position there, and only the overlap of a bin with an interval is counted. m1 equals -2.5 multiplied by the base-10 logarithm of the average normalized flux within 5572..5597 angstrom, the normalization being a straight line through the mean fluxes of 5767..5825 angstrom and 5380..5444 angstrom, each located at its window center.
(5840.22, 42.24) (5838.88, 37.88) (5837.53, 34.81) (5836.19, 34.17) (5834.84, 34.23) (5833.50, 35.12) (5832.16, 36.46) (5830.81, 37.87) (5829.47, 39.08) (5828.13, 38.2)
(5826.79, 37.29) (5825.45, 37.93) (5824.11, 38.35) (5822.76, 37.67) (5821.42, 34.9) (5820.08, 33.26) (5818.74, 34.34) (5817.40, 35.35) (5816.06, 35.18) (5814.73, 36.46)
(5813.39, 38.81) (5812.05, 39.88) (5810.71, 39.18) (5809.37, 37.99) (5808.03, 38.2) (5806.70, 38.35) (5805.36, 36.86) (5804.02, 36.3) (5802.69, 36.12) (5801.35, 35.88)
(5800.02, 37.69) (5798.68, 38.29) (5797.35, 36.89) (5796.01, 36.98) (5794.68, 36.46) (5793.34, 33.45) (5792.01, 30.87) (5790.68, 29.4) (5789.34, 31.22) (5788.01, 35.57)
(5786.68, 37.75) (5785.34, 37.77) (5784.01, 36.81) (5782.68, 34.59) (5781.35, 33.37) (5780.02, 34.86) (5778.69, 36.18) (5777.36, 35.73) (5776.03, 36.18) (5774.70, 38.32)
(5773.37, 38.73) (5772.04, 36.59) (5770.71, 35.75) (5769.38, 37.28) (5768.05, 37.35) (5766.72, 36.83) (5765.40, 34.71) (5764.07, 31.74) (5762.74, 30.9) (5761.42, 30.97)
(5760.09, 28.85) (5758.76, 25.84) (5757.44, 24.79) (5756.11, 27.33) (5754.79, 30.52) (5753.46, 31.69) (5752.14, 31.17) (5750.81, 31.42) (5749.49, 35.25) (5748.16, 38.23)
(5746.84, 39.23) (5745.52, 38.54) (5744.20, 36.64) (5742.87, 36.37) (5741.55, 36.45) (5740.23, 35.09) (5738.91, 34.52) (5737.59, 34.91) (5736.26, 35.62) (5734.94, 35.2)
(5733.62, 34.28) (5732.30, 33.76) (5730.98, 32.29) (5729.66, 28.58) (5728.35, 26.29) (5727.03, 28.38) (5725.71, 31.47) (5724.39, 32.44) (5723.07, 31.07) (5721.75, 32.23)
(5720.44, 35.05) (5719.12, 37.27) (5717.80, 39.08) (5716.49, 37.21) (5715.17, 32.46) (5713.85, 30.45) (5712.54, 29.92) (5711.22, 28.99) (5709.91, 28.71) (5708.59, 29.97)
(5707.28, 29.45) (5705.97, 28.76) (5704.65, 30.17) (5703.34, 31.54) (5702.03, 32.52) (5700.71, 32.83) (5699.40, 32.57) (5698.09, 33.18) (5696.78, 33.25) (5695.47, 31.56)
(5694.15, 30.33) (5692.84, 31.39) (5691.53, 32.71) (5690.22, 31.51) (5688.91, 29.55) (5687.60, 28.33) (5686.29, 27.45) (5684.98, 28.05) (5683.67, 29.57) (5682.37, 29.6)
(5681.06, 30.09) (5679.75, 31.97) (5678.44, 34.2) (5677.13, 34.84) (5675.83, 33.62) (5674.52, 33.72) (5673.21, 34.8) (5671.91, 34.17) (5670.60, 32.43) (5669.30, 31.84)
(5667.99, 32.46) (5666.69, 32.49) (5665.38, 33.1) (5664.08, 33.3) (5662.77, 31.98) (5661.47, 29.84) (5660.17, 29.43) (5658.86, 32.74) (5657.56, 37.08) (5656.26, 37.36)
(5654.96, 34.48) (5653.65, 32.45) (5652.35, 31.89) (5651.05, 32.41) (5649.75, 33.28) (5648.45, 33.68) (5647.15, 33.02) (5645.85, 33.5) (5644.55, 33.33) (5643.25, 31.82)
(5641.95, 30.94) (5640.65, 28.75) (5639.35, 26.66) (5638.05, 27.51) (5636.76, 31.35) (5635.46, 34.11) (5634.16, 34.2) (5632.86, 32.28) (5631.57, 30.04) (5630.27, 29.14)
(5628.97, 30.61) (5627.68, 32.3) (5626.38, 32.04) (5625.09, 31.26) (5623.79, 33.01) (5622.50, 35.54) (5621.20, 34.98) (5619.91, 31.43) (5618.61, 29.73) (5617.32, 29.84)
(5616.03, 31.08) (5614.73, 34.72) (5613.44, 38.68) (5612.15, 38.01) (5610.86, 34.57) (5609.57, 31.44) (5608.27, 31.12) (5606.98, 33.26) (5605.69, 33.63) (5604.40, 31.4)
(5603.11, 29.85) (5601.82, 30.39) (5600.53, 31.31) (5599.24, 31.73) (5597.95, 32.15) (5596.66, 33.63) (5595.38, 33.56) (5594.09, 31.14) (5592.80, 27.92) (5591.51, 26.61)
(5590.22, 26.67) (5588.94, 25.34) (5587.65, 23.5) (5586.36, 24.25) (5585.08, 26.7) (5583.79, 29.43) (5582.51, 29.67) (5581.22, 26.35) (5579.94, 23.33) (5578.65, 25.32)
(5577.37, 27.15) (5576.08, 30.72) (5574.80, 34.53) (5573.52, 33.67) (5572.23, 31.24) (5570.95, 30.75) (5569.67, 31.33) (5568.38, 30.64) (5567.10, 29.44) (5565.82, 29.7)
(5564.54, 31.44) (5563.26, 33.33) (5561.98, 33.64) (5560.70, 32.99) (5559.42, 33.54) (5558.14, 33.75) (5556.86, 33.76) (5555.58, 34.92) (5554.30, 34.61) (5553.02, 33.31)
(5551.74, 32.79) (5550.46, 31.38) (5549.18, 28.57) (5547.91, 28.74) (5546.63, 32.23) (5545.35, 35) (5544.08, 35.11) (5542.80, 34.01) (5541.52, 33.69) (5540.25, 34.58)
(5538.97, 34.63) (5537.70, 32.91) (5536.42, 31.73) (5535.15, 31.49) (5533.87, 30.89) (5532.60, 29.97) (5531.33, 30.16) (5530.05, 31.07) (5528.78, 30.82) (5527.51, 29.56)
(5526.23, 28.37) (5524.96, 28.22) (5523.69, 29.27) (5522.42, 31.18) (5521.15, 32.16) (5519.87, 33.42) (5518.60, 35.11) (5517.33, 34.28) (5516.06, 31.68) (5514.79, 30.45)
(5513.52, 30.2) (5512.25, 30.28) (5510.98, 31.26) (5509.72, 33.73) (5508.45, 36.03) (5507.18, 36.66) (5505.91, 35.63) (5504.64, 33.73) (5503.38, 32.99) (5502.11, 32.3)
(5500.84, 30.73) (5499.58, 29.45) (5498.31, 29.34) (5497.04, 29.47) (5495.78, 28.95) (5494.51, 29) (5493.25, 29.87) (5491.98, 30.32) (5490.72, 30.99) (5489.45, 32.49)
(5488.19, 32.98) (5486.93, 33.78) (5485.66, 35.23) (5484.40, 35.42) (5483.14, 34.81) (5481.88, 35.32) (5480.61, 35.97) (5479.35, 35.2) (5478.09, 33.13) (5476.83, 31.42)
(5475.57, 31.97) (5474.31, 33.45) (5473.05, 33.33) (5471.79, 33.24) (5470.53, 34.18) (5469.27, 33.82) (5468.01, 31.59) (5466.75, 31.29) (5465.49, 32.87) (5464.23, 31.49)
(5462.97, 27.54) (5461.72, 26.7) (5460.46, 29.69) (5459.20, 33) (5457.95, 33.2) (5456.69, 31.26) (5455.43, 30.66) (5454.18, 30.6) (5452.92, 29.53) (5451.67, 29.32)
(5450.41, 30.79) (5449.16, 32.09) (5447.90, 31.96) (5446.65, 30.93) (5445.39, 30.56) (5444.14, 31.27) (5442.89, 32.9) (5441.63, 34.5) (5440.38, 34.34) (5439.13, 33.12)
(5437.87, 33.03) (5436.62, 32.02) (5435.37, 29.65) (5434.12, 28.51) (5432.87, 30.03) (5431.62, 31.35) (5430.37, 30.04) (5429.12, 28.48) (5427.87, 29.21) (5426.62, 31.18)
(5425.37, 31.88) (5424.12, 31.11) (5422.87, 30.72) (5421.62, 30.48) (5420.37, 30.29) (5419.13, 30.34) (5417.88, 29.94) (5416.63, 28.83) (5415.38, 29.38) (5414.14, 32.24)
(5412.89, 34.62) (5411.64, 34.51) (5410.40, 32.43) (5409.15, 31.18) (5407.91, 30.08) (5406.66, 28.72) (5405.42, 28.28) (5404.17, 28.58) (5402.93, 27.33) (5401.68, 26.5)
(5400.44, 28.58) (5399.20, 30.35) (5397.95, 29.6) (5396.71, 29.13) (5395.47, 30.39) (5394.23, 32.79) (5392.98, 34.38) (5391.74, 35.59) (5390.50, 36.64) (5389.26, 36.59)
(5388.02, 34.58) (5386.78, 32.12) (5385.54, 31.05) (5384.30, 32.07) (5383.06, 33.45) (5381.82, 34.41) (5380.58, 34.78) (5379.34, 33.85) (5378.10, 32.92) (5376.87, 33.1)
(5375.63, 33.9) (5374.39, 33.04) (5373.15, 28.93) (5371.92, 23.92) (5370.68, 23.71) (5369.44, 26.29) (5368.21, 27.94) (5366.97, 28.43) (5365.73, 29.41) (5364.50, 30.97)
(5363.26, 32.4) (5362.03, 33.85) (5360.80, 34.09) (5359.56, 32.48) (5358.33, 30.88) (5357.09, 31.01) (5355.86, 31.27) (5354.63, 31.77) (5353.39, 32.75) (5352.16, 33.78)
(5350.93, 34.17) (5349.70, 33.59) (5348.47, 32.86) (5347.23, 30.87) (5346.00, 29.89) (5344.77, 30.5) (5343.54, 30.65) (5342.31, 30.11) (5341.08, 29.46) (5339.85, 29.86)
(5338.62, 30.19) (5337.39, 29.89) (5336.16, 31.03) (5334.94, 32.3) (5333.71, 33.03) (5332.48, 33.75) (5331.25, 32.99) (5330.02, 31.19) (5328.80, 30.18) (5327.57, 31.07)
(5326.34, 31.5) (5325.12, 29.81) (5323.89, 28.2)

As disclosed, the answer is 0.18 mag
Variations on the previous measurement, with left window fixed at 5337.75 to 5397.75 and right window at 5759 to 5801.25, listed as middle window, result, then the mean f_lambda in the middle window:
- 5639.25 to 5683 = 0.05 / 32.6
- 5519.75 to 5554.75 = 0.04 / 31.7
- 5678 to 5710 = 0.12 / 30.8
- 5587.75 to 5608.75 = 0.11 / 30.4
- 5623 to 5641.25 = 0.09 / 31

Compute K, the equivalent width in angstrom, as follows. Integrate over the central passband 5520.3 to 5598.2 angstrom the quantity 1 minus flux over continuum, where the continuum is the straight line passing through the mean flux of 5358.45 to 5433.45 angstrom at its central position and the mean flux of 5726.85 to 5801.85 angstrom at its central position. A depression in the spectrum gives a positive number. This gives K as 3.95 angstrom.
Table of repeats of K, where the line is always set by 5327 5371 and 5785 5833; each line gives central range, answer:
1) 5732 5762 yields 2.0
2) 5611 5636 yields 1.1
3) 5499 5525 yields 0.5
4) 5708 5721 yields 0.9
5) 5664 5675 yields 0.5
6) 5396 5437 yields 2.2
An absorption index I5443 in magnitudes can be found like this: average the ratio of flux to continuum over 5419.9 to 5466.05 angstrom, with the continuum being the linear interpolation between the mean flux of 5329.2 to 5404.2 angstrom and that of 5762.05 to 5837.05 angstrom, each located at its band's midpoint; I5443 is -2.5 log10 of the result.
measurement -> 0.04 mag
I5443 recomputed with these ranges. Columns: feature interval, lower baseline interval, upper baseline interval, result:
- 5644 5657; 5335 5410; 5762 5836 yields 0.03 mag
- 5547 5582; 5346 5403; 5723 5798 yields 0.05 mag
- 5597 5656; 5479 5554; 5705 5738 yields 0.00 mag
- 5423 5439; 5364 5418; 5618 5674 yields 0.02 mag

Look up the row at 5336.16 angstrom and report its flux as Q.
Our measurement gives 31.03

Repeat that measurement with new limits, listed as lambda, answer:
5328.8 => 30.18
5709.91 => 28.71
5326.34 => 31.5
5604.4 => 31.4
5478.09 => 33.13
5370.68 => 23.71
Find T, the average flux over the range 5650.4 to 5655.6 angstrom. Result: 32.8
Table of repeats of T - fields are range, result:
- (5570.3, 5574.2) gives 31.9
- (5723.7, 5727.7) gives 30.7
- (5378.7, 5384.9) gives 33.7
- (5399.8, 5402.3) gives 27.6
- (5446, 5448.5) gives 31.4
